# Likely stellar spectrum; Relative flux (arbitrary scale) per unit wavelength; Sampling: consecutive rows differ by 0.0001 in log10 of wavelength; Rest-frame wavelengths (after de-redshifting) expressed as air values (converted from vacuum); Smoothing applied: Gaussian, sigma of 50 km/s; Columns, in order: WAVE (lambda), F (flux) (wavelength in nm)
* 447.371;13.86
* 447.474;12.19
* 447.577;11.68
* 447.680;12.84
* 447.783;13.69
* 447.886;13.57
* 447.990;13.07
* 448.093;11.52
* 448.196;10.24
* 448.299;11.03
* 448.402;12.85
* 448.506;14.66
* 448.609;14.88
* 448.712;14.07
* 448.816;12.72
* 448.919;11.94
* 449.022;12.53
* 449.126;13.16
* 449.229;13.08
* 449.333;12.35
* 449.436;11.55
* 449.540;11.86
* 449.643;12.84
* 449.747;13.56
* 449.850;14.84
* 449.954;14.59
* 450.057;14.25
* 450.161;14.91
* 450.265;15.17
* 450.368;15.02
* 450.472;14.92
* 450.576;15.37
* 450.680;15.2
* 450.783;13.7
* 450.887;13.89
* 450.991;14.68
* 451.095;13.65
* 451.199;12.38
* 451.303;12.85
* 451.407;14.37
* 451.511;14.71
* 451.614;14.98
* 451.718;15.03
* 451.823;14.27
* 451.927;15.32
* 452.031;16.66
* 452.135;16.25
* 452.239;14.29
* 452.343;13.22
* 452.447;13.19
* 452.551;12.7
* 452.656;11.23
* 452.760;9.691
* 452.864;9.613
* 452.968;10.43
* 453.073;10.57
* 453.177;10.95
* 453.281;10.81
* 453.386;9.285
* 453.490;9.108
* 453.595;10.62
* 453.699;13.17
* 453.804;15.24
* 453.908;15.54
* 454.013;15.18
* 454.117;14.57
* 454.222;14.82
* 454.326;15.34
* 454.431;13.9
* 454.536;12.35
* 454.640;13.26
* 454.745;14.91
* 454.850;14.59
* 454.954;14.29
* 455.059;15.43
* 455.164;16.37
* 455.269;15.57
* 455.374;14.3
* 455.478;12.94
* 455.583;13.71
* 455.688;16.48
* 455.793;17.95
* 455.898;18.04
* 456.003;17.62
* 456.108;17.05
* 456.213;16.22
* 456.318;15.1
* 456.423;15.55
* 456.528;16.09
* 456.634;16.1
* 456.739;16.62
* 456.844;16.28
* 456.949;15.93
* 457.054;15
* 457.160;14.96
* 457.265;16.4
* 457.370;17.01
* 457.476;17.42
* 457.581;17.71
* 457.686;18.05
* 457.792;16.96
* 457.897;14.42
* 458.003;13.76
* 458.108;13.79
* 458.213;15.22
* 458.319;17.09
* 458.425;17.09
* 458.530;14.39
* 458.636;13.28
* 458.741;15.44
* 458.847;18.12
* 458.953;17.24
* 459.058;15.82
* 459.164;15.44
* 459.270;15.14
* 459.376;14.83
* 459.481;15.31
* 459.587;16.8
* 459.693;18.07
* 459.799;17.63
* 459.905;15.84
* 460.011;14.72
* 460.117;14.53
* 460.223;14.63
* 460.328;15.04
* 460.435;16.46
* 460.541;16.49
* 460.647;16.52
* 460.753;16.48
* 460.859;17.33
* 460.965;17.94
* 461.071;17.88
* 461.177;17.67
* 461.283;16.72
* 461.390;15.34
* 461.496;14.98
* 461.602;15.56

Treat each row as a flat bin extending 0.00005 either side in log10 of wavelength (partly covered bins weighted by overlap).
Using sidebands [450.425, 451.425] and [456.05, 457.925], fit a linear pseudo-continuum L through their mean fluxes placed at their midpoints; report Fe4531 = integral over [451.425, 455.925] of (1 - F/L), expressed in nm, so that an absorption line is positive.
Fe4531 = 0.408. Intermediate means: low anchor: 14.1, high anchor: 16.3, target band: 13.7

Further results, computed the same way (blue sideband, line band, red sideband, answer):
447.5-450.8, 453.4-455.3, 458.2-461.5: 0.091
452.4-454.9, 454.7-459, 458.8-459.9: -0.350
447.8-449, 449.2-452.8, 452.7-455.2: -0.302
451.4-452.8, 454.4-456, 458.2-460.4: -0.026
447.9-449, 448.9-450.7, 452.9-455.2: -0.127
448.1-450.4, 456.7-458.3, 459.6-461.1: -0.043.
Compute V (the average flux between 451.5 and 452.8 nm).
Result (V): 14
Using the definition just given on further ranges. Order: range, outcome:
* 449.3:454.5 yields 13.5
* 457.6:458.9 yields 15.7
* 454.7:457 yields 15.8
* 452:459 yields 14.7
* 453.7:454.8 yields 14.4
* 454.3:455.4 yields 14.6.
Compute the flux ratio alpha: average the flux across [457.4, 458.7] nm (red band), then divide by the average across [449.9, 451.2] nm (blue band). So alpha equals 1.09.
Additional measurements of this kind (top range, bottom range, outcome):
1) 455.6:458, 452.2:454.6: 1.32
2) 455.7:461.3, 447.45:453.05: 1.21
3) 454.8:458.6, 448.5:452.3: 1.13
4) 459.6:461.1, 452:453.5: 1.38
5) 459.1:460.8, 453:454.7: 1.24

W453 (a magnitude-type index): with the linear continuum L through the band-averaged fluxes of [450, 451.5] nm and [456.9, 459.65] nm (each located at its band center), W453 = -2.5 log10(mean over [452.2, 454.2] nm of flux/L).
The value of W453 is 0.221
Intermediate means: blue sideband 14.3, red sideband 15.9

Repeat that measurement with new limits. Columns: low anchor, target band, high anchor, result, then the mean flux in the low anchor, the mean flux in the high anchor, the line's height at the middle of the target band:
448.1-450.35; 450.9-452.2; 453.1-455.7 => -0.091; 13.2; 13.6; 13.4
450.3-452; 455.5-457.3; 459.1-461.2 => -0.045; 14.4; 16.2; 15.5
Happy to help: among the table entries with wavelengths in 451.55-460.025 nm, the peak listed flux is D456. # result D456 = 18.12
